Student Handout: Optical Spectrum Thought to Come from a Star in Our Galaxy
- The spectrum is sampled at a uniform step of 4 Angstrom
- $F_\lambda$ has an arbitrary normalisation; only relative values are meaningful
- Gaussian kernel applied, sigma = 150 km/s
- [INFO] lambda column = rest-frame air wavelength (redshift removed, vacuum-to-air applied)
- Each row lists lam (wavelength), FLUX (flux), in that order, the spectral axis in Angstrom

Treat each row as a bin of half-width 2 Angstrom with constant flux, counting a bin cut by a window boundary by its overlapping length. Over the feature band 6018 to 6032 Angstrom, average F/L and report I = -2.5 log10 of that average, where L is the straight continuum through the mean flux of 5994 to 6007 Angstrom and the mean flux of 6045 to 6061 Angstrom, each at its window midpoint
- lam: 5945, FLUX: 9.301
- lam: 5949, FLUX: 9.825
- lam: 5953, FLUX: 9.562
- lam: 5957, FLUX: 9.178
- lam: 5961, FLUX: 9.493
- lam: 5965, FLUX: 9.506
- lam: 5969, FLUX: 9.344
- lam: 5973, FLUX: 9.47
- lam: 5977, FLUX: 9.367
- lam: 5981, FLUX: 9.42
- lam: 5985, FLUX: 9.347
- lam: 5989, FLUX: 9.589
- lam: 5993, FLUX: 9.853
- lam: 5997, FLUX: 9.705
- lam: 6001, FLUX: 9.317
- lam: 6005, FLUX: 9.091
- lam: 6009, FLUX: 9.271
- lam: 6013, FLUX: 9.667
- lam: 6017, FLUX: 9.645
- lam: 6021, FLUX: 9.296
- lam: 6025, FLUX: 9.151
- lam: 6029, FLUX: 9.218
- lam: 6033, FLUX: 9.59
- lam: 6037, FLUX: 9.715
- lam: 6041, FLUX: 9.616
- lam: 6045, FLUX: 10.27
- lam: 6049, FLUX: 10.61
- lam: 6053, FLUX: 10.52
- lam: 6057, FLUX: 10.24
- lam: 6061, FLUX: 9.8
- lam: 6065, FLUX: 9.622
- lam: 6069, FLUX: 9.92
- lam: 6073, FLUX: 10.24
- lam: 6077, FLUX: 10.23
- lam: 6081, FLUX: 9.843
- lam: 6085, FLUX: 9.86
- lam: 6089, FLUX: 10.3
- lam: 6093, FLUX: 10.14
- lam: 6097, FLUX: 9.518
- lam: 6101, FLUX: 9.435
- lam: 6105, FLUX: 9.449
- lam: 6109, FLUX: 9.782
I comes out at 0.06 mag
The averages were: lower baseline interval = 9.41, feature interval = 9.28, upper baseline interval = 10.4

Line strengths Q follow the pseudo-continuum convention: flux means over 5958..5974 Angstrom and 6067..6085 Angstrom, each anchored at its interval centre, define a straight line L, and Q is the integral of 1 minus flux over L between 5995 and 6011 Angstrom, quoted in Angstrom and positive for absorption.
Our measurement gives 0.5 Angstrom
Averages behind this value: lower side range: 9.44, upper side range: 10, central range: 9.35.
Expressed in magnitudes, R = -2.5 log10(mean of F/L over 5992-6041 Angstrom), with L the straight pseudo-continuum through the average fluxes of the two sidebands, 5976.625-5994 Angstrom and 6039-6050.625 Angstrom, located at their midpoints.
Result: 0.043 mag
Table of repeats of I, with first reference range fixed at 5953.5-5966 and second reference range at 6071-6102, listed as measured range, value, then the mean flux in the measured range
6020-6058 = -0.01 mag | 9.83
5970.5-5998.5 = 0.00 mag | 9.53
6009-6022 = 0.02 mag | 9.51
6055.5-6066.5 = 0.00 mag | 9.88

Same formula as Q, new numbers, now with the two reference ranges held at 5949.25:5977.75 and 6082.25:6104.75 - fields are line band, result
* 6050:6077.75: -1.0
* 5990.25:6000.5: -0.2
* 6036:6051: -0.6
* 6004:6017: 0.2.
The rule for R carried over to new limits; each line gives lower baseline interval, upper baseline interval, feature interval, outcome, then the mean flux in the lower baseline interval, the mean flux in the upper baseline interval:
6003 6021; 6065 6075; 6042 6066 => -0.038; 9.4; 9.99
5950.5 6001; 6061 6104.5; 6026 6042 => 0.022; 9.48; 9.89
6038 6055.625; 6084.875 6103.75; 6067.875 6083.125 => -0.008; 10.2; 9.83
